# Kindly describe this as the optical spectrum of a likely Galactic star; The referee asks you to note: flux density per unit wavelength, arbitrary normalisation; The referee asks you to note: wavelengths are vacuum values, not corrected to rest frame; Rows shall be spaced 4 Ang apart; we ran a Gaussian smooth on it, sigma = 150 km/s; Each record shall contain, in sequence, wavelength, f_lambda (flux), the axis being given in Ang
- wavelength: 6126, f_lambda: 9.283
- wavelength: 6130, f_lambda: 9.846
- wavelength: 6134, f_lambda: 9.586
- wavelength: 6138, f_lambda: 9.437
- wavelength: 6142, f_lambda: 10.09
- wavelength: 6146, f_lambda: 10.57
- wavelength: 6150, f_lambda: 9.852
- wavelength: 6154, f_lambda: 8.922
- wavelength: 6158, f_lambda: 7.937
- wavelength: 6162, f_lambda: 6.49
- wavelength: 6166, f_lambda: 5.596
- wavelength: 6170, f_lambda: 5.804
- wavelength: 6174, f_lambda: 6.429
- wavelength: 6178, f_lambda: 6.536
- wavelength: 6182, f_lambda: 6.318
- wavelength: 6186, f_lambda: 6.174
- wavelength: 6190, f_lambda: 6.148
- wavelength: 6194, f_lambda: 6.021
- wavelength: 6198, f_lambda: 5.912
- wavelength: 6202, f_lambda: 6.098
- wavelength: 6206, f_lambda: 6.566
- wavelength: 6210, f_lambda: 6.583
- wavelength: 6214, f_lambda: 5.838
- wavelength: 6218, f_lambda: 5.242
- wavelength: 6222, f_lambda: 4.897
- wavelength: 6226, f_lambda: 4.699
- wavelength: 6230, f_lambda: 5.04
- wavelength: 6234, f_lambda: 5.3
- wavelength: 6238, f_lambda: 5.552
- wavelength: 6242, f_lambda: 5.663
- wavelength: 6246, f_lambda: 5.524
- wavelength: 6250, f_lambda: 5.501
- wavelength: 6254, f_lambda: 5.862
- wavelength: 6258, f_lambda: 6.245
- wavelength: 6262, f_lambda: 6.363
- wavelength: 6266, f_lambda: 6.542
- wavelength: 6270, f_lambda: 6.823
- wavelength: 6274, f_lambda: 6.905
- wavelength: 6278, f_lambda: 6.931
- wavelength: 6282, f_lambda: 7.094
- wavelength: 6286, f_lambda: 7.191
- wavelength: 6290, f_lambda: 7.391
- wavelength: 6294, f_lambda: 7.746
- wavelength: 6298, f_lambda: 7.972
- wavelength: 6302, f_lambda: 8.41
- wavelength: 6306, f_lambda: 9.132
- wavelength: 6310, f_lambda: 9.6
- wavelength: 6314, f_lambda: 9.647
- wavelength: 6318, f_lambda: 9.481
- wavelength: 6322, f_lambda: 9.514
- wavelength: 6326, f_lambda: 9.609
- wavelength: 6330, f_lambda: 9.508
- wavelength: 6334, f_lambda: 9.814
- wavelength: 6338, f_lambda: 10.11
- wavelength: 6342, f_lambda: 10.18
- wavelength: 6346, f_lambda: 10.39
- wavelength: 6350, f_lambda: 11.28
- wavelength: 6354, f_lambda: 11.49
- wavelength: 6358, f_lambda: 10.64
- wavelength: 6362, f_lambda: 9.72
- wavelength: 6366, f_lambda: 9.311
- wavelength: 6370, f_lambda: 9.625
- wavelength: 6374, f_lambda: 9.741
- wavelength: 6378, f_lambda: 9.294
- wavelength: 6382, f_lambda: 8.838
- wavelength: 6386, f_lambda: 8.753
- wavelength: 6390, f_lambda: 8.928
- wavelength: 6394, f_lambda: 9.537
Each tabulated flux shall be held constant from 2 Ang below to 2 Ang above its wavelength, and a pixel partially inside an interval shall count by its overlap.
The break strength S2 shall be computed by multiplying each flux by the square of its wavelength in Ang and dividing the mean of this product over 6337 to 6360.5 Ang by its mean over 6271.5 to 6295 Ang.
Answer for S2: 1.52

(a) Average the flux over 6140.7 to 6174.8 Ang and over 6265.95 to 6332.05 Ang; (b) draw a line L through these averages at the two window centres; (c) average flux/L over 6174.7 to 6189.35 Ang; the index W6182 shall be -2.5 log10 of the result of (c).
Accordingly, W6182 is 0.26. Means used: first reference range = 7.98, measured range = 6.33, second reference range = 8.26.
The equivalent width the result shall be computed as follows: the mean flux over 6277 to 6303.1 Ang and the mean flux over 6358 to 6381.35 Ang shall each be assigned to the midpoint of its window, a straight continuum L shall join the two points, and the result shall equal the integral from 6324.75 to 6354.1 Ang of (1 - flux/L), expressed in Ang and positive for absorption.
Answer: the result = -4.74 Ang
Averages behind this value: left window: 7.53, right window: 9.59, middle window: 10.2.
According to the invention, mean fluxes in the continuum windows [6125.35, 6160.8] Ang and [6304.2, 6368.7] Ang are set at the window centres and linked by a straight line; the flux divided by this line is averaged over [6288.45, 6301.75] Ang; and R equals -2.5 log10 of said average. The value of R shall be 0.25 mag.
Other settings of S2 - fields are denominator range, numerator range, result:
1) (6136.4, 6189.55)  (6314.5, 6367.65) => 1.40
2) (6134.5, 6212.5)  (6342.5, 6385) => 1.46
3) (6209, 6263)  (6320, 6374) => 1.88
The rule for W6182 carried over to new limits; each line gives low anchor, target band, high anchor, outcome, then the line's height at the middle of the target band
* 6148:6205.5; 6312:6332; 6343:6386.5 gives -0.04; 9.23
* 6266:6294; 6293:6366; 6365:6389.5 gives -0.18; 8.17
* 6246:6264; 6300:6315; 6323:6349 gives -0.07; 8.55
